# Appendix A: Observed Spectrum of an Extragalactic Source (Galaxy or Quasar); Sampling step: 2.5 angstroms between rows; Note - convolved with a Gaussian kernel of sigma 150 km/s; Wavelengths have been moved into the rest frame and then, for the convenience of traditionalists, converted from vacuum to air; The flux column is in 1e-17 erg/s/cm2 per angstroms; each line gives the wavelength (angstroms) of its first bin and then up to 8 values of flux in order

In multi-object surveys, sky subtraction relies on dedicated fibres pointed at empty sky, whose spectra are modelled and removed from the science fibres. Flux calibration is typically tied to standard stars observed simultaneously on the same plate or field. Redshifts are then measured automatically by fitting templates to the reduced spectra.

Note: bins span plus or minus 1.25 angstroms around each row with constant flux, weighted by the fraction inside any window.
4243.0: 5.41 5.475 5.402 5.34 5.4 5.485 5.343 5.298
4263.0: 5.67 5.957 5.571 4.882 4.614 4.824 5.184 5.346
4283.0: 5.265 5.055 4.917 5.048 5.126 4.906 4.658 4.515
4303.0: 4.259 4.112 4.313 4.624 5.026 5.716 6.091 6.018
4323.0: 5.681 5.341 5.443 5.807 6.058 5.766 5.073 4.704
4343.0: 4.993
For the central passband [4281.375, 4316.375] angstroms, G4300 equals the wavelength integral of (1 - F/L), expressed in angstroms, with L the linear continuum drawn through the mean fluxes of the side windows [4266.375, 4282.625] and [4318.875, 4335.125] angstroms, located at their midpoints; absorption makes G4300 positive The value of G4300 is 3.7 angstroms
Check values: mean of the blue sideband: 5.1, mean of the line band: 4.82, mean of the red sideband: 5.74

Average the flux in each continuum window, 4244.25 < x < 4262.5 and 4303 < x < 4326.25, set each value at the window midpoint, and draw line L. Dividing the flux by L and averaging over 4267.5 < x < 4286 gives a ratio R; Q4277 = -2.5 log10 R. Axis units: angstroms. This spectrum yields 0.049 mag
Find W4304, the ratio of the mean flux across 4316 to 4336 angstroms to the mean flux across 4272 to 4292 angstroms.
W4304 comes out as 1.1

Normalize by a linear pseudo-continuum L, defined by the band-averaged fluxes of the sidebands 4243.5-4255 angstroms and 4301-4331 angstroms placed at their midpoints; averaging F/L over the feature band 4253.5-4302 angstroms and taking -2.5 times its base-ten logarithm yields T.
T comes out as 0.04 mag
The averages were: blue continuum 5.41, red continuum 5.17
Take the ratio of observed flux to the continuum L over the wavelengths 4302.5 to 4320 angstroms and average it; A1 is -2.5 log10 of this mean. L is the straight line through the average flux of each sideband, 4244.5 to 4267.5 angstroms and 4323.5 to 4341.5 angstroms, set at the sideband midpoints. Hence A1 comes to 0.11 mag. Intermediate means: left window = 5.49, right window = 5.48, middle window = 4.95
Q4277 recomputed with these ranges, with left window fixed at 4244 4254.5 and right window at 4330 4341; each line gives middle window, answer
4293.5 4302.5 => 0.17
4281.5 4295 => 0.08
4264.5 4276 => 0.05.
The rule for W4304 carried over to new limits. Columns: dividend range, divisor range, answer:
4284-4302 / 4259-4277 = 0.93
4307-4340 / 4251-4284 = 1.03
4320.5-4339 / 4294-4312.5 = 1.25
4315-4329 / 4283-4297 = 1.14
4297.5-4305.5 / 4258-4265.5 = 0.79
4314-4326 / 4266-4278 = 1.14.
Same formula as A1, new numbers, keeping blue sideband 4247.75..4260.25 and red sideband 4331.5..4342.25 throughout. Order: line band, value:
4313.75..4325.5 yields -0.08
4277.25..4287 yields 0.04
